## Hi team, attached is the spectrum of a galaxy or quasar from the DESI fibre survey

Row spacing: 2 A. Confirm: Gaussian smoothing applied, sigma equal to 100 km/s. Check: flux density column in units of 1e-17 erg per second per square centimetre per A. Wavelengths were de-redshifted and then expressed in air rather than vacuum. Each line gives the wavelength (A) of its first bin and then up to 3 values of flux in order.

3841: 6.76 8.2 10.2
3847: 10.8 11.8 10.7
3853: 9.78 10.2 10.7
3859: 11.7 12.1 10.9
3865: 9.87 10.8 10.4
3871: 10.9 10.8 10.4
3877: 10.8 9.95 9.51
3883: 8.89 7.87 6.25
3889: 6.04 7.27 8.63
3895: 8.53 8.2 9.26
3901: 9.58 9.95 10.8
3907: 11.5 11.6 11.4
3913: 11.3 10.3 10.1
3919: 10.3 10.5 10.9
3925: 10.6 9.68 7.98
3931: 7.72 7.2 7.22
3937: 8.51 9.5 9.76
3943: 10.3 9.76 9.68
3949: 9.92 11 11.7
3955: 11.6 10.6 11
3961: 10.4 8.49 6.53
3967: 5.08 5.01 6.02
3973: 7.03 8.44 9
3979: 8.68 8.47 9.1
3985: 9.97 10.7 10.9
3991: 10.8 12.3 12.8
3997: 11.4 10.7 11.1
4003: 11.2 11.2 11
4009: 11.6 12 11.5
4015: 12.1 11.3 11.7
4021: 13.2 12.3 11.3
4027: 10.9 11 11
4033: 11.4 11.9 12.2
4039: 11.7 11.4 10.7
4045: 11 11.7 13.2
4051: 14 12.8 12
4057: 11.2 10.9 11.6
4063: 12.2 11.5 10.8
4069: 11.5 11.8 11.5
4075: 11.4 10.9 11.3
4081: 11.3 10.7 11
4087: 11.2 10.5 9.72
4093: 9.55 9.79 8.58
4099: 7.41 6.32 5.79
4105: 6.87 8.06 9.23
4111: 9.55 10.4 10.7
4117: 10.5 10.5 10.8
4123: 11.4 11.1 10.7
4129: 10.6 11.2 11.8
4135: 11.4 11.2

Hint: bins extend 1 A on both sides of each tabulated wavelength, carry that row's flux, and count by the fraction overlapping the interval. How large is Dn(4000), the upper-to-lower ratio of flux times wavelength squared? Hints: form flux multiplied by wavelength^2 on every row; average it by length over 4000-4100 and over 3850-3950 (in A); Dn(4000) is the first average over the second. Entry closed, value 1.3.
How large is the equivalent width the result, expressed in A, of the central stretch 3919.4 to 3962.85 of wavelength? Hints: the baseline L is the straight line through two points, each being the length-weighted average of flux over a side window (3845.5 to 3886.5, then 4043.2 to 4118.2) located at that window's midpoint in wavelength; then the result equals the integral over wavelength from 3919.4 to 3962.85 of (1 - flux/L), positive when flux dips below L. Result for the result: 2.7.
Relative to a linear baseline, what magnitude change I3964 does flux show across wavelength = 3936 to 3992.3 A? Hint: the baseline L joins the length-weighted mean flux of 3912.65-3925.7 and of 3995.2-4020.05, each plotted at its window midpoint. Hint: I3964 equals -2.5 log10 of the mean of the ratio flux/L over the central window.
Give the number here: 0.19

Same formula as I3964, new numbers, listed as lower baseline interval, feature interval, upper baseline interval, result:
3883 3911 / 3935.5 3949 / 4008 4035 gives 0.048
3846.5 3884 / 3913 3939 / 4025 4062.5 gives 0.173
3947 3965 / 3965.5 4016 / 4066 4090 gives 0.072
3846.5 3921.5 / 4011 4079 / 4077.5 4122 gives -0.206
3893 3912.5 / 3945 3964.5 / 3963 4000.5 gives -0.104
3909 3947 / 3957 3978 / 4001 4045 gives 0.310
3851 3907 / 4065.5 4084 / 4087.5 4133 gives -0.173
